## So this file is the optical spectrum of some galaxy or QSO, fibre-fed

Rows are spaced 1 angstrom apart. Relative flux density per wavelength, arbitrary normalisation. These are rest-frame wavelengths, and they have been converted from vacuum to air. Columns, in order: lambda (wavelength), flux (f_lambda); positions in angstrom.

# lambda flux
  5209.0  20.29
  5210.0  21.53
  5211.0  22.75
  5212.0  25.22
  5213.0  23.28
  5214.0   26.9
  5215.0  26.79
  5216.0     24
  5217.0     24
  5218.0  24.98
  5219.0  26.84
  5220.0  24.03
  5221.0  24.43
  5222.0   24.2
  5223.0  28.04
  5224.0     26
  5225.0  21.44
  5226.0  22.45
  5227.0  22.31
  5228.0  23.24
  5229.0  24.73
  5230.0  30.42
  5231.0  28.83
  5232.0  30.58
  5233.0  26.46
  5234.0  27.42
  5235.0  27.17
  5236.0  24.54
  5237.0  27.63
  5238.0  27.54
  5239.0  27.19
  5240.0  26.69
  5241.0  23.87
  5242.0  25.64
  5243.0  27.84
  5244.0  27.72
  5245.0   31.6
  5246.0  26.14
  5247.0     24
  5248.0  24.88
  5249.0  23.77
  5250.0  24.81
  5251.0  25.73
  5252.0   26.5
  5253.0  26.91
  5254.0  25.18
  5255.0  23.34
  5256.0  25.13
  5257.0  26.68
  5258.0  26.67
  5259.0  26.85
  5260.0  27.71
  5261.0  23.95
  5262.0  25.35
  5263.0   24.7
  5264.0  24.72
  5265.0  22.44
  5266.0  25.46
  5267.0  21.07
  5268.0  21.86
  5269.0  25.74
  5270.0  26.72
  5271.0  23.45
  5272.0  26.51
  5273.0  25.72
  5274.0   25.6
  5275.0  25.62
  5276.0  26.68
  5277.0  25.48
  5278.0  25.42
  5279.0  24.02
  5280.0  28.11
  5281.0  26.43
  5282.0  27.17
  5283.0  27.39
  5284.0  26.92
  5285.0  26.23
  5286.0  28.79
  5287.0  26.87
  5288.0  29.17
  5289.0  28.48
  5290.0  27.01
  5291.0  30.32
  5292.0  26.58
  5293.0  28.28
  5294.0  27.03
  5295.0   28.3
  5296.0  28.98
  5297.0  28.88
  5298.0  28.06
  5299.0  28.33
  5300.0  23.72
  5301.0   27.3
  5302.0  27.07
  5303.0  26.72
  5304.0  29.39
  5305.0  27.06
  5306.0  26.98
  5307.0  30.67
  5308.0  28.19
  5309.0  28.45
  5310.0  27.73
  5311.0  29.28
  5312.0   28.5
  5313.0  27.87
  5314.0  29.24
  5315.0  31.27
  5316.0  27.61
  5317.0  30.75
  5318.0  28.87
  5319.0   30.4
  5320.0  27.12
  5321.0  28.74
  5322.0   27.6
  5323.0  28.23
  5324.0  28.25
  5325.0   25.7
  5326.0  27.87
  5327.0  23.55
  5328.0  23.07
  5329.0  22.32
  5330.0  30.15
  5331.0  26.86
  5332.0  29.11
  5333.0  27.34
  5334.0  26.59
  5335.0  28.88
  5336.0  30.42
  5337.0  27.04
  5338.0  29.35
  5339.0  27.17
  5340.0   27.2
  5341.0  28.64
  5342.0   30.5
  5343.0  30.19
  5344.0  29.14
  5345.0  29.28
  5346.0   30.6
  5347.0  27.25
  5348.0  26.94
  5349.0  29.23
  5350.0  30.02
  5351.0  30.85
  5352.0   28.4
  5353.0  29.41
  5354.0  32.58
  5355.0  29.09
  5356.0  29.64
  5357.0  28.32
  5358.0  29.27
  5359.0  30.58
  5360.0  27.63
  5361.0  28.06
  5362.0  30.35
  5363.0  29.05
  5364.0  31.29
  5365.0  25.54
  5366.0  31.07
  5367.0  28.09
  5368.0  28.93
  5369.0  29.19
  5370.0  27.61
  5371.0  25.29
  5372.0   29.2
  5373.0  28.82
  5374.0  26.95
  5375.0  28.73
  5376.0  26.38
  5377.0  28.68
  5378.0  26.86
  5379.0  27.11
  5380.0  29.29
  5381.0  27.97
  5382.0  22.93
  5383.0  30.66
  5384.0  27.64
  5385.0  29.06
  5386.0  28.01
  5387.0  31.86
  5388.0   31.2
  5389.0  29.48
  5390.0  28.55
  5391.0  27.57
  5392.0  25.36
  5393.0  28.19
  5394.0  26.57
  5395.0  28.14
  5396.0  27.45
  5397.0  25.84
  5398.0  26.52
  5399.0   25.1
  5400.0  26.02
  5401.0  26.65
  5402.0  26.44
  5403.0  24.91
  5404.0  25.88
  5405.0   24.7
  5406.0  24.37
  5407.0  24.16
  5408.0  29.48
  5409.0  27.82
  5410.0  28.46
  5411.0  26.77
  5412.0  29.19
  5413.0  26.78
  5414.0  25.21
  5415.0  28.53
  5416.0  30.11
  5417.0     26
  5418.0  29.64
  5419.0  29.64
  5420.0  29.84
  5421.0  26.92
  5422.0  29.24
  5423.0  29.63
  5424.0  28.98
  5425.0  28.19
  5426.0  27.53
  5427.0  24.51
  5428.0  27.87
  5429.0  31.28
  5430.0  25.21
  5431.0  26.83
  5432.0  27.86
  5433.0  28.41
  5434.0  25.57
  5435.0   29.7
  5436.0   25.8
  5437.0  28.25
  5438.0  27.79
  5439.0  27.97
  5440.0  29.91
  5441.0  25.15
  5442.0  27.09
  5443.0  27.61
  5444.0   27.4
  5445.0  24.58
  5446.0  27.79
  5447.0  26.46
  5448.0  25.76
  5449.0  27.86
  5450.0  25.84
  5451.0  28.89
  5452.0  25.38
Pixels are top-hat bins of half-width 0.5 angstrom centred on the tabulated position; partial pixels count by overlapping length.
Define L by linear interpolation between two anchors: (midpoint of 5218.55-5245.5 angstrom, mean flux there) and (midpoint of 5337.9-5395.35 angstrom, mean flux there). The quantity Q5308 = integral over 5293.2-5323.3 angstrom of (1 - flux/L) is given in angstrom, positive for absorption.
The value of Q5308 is -0.7 angstrom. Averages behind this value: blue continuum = 26.3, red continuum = 28.6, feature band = 28.3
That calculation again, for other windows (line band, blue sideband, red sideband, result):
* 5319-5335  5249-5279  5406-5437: -0.5 angstrom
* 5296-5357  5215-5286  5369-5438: -3.7 angstrom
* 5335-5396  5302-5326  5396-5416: -2.8 angstrom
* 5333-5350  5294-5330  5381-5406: -0.7 angstrom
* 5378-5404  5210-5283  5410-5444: -0.1 angstrom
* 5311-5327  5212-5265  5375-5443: -1.1 angstrom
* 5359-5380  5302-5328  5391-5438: -0.5 angstrom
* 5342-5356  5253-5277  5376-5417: -1.6 angstrom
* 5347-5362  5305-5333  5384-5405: -0.9 angstrom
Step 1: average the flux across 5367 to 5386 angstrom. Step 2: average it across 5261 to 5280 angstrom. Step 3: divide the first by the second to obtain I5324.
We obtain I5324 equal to 1.12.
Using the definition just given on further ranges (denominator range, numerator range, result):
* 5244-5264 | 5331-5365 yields 1.12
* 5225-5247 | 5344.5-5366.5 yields 1.11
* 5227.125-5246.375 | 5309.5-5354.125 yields 1.05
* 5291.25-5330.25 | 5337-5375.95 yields 1.04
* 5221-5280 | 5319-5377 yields 1.10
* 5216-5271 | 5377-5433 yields 1.08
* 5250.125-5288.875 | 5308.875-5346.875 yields 1.09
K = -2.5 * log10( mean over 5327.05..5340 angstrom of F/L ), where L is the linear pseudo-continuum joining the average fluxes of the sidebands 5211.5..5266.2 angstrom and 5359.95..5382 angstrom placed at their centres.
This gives 0.01 mag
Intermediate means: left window 25.7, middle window 27.2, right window 28.2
